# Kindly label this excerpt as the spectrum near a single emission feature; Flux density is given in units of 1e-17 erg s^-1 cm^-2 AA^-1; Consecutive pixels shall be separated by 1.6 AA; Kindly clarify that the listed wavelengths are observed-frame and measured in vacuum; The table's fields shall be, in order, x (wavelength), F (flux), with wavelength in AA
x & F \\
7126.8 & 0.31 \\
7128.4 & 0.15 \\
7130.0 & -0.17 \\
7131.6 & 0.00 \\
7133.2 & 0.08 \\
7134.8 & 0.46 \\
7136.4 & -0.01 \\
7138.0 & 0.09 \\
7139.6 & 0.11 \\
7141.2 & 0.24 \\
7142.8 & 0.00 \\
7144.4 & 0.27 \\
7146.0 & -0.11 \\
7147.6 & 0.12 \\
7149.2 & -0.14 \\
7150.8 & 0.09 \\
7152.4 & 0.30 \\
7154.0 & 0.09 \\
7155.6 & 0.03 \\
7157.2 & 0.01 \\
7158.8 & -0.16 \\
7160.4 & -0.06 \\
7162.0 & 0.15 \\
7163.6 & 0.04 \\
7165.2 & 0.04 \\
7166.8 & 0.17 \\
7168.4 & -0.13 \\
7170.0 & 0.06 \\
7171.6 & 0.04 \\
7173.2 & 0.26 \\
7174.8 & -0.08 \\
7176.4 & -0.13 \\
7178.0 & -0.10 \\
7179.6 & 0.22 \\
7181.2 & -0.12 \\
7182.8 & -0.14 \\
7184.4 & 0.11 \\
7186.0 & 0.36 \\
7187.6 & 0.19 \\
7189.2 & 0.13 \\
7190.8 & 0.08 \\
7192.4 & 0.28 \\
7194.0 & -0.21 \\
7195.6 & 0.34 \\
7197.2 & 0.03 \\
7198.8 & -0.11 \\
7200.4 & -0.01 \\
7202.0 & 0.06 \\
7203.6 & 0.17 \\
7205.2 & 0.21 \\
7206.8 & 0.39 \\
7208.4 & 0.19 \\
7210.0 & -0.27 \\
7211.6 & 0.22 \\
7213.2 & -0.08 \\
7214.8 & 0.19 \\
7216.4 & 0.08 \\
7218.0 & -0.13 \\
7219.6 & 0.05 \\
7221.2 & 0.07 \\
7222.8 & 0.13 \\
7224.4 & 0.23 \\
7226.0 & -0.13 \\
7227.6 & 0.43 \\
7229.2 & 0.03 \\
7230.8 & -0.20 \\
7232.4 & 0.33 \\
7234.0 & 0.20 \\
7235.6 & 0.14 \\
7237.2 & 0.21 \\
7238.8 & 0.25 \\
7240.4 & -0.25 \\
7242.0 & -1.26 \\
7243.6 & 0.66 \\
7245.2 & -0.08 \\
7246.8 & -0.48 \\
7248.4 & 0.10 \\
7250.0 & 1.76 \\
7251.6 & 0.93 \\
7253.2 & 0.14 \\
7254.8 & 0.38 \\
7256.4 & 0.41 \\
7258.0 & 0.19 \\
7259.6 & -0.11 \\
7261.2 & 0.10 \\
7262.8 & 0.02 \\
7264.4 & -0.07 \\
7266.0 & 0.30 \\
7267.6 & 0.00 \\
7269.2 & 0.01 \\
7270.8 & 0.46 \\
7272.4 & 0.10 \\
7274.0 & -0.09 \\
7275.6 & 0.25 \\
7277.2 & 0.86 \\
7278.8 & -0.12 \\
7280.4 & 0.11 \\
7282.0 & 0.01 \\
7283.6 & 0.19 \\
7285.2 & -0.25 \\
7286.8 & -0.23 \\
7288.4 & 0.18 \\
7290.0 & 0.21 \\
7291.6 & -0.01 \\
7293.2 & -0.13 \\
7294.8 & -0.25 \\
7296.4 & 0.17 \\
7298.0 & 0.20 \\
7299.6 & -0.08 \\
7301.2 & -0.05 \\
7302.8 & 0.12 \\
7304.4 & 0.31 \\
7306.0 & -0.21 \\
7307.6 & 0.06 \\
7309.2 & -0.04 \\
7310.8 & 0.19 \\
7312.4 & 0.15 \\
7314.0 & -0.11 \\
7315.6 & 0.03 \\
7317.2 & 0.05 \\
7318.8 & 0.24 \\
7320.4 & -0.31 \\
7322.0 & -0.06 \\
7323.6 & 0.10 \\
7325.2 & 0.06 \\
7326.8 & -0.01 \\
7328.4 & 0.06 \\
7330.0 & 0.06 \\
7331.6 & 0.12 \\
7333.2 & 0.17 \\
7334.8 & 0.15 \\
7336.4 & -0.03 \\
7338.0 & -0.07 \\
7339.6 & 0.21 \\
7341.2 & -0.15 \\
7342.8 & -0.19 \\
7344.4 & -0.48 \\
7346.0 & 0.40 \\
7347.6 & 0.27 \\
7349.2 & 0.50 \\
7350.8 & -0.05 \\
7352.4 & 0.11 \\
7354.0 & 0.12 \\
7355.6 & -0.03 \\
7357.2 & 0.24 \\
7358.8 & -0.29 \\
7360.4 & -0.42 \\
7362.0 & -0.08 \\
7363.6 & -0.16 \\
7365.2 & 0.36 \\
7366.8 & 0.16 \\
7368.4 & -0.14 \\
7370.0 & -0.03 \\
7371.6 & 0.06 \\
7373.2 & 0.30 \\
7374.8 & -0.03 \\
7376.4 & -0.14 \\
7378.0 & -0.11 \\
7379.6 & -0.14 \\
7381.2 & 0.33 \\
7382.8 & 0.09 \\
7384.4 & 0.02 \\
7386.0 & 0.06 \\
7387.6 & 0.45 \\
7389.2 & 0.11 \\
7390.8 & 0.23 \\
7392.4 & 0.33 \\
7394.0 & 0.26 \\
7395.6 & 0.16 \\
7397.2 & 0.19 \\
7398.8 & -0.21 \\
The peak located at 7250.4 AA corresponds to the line H-alpha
